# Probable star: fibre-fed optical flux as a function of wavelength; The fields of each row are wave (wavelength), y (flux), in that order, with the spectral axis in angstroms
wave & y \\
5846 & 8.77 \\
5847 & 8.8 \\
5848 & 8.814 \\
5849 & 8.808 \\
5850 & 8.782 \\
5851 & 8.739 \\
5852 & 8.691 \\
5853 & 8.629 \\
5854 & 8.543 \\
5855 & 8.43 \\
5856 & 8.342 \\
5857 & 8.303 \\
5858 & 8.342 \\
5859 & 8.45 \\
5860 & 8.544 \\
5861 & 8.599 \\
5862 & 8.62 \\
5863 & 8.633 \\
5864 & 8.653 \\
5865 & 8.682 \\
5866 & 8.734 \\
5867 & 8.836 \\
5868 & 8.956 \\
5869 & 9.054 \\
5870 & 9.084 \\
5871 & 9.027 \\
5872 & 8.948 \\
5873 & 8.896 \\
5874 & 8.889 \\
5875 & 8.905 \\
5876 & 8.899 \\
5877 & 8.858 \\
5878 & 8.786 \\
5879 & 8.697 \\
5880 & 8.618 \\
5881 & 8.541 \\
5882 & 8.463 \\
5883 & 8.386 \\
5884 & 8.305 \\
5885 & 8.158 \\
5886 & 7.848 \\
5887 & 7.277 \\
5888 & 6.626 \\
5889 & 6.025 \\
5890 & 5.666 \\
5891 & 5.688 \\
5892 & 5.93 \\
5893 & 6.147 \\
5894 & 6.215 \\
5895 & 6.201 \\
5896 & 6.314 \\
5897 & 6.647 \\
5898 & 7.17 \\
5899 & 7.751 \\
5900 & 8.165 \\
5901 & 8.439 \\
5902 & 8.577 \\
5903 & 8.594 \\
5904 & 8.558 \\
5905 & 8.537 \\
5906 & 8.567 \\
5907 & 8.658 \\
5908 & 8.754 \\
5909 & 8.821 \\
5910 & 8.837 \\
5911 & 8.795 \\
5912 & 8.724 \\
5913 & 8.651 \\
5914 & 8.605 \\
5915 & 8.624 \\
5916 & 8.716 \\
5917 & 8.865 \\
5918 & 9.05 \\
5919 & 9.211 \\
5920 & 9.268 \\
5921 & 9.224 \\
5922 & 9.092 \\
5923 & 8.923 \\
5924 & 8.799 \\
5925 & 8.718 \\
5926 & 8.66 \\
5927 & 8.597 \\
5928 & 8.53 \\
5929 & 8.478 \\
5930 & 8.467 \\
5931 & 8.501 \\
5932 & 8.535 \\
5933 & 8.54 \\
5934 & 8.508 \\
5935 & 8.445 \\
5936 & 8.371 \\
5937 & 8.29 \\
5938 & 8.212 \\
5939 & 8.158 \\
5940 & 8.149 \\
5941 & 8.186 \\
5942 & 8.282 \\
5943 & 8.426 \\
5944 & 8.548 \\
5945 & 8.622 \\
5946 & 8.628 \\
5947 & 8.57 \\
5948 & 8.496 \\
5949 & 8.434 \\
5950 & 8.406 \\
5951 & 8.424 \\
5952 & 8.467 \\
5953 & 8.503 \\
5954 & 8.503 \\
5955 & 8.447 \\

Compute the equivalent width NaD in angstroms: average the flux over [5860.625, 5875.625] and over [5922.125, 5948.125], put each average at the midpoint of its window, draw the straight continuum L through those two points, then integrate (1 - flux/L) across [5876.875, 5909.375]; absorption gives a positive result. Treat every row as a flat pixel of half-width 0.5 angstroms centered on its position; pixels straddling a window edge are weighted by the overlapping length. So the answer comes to 3.8 angstroms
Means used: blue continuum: 8.84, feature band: 7.68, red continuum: 8.49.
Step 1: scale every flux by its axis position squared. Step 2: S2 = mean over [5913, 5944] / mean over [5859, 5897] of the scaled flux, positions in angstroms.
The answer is 1.09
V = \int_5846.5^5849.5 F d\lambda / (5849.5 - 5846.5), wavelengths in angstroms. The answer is 8.81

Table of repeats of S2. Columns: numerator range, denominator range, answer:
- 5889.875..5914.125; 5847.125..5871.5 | 0.90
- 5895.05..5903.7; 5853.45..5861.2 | 0.92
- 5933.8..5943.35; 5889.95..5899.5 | 1.31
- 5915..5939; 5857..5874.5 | 1.01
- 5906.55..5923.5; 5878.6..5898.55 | 1.25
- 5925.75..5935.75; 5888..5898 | 1.40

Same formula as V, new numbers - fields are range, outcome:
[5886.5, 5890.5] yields 6.4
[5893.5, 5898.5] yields 6.51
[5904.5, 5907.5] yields 8.59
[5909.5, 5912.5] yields 8.79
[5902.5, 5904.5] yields 8.58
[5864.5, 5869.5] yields 8.85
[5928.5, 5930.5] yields 8.47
